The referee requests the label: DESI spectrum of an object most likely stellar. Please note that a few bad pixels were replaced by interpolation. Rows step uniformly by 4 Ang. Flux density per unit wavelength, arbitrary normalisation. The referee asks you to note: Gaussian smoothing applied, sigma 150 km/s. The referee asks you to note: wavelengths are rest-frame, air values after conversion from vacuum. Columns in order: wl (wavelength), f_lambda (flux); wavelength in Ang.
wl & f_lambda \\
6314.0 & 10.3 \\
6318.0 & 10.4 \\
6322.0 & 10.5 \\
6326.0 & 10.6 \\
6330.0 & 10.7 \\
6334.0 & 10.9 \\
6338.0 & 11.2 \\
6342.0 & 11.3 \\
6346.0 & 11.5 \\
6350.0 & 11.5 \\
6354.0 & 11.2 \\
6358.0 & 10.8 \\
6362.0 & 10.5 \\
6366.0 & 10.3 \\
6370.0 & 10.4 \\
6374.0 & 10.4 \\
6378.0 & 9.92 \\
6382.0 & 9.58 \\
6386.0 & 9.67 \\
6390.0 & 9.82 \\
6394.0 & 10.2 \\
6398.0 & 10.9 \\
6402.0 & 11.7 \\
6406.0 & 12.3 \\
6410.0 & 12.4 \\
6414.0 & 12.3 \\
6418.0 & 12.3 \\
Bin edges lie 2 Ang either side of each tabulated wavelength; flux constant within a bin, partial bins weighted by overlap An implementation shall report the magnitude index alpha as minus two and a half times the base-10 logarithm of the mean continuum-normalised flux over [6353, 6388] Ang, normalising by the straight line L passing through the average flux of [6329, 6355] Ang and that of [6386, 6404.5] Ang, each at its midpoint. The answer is 0.06 mag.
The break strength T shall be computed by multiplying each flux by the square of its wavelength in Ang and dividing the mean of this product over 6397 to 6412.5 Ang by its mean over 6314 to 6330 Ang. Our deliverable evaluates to 1.16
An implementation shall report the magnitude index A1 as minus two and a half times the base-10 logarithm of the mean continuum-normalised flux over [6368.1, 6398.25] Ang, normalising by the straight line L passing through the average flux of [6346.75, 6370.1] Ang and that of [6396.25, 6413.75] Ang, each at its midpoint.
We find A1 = 0.14 mag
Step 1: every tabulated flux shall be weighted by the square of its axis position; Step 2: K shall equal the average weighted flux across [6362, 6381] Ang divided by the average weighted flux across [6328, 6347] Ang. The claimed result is 0.9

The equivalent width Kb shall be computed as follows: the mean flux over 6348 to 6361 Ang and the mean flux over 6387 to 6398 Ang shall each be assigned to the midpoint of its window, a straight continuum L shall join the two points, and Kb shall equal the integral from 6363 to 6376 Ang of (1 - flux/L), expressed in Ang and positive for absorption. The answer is 0.43 Ang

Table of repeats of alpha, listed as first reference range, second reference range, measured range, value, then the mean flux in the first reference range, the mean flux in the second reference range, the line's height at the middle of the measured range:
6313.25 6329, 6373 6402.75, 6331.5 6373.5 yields -0.06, 10.5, 10.2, 10.4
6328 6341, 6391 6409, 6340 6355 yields -0.04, 11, 11.3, 11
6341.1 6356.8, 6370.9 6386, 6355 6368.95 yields 0.02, 11.4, 9.96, 10.7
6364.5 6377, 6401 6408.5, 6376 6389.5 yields 0.13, 10.3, 12.1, 10.9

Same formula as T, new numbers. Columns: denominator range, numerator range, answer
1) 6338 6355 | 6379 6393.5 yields 0.87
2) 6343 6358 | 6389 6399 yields 0.92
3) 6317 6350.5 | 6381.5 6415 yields 1.03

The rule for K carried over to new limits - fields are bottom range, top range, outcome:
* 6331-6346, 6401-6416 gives 1.12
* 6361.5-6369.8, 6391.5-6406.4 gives 1.08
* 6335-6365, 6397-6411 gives 1.09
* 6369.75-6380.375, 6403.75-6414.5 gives 1.22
